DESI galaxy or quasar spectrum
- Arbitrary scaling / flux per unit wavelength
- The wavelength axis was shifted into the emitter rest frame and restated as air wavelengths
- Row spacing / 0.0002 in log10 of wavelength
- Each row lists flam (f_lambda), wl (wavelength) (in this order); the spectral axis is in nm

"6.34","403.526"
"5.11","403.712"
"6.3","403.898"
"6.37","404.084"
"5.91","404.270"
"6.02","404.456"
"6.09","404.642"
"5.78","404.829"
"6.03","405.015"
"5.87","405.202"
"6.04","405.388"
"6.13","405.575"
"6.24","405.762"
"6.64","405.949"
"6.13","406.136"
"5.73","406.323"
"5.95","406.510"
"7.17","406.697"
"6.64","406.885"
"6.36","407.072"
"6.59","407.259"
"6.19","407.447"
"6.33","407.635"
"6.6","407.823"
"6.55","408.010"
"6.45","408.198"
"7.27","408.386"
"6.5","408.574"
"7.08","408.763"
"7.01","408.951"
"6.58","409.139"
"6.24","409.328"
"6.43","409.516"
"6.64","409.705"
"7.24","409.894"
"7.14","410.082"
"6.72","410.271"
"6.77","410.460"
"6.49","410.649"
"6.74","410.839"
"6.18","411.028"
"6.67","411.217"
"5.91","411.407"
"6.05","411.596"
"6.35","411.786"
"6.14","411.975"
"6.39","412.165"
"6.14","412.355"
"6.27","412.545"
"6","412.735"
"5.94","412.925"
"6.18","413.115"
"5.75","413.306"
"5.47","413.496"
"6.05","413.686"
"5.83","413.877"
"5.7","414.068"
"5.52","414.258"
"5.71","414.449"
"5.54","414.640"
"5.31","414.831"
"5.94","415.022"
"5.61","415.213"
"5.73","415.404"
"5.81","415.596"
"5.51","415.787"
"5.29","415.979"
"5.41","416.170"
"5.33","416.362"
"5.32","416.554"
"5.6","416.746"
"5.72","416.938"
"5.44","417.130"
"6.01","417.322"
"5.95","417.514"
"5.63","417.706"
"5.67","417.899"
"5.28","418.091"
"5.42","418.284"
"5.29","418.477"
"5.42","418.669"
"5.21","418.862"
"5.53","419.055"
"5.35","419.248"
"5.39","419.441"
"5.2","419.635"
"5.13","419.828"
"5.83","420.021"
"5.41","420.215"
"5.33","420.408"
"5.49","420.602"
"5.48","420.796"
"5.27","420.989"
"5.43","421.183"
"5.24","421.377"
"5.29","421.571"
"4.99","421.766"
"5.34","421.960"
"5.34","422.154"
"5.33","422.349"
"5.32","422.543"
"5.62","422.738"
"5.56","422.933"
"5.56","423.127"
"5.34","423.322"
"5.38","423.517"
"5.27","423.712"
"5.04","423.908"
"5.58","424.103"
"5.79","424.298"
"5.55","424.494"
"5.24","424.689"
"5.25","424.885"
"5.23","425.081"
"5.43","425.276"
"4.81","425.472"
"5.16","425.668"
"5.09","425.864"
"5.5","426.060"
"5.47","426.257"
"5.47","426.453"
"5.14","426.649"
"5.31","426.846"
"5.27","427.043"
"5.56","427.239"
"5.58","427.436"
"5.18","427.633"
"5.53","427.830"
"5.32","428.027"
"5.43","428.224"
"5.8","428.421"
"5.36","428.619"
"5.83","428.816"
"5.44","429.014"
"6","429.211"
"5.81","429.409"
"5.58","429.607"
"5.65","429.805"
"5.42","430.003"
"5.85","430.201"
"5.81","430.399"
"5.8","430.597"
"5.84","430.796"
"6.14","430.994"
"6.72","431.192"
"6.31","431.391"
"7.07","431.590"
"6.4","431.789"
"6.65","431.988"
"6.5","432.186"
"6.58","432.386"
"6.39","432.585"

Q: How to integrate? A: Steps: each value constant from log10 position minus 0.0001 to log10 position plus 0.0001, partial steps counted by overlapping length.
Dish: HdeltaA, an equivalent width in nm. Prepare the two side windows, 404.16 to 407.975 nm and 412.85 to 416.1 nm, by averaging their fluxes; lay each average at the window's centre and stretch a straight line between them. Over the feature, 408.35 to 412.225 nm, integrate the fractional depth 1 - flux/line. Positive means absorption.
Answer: -0.41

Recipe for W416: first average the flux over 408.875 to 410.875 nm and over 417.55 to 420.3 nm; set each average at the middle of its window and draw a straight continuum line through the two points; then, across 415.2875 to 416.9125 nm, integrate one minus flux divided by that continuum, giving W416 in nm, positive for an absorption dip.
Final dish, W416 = 0.09 nm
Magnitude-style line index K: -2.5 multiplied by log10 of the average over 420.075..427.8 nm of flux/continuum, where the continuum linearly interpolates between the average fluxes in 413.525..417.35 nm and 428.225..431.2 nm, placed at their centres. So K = 0.07 mag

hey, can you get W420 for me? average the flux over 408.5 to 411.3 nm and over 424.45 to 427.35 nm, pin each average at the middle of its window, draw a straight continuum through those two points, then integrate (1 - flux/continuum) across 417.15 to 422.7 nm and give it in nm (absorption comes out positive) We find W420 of 0.38 nm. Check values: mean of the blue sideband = 6.7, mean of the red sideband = 5.3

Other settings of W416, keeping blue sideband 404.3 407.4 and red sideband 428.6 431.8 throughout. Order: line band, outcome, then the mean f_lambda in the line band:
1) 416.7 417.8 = 0.064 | 5.73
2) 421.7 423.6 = 0.203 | 5.39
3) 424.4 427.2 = 0.330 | 5.29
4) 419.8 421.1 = 0.132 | 5.44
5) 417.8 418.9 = 0.123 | 5.39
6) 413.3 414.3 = 0.064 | 5.73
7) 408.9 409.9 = -0.074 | 6.63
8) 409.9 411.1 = -0.110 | 6.73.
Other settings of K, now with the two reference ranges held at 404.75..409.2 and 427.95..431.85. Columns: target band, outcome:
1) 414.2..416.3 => 0.119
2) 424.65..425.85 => 0.158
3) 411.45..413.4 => 0.030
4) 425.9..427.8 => 0.109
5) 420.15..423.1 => 0.133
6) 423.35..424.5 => 0.114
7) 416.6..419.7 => 0.121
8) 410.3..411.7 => -0.016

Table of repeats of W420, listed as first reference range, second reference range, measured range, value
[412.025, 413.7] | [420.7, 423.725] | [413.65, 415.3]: 0.06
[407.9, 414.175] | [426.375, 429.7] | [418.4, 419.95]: 0.17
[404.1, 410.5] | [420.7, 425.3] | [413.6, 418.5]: 0.20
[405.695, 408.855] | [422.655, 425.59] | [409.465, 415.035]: 0.00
